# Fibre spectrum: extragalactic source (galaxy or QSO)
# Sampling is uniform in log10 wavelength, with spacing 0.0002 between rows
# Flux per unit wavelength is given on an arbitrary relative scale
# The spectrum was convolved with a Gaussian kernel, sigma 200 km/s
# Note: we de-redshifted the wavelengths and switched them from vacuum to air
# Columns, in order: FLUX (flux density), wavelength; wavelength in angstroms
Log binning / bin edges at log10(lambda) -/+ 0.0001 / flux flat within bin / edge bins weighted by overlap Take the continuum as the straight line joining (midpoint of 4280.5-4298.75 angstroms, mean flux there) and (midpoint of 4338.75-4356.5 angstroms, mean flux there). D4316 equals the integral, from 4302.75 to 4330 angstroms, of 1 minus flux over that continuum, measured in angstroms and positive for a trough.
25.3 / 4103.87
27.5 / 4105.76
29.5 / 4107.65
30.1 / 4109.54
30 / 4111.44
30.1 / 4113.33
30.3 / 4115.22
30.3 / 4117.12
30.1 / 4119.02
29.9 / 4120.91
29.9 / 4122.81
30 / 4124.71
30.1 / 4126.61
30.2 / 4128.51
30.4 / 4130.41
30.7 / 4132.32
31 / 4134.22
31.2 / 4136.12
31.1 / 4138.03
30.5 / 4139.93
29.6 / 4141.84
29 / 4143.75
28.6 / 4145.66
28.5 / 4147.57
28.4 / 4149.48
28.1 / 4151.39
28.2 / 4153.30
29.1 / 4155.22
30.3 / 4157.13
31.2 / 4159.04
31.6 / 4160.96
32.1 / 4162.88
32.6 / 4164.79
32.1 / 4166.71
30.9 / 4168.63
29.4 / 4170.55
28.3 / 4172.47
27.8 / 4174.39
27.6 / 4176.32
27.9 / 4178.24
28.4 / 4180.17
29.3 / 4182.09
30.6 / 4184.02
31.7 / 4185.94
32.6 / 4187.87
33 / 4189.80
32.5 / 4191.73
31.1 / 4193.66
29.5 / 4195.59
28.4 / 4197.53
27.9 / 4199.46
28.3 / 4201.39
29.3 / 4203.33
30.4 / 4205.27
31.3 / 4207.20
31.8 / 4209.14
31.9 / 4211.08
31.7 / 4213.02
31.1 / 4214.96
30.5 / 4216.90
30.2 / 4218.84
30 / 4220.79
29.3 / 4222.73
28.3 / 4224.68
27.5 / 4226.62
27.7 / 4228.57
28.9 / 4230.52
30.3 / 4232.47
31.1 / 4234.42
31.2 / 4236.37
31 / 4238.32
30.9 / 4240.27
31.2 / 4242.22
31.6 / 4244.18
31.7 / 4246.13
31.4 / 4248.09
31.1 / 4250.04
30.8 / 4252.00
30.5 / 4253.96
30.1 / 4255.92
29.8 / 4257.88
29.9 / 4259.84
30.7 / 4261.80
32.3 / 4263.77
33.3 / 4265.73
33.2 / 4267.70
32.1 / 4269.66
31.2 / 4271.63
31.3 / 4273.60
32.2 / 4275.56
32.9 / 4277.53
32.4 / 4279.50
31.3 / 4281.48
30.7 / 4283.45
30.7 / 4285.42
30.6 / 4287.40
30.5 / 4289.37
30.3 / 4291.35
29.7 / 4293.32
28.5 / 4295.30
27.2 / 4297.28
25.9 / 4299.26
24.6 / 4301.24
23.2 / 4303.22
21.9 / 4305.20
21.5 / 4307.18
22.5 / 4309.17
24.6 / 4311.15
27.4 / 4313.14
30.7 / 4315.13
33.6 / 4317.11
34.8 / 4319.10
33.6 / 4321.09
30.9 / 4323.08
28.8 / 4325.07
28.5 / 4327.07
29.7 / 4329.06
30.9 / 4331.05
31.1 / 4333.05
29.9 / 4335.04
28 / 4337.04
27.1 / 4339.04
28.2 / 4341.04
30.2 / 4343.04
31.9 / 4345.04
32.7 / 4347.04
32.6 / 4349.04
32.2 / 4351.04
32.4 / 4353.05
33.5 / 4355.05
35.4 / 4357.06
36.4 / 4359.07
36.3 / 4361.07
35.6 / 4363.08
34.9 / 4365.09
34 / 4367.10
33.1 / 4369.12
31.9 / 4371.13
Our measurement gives 2.3 angstroms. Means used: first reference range 29.8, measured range 28.1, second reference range 31.5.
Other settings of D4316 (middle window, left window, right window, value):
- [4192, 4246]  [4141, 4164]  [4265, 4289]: 1.07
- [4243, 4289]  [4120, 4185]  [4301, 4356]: -2.98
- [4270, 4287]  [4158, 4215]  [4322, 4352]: -0.73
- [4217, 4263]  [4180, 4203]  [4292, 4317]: -2.91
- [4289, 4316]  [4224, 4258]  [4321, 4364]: 4.24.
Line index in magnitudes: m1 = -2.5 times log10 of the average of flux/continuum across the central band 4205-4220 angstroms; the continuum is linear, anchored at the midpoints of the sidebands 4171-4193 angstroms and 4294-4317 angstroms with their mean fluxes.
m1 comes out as -0.08 mag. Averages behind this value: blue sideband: 30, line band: 31.1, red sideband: 25.7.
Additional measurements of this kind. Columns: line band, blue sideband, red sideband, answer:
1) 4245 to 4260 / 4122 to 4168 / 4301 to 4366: -0.02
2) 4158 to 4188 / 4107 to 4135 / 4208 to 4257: 0.00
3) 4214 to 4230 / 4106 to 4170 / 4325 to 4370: 0.06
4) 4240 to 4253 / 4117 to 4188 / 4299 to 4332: -0.09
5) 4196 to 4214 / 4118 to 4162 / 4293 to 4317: -0.07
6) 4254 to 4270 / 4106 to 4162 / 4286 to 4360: -0.06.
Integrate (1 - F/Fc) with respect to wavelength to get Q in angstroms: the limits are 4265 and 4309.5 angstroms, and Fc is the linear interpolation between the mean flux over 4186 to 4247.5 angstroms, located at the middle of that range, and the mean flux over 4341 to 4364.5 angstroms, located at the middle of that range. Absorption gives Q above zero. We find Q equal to 3.9 angstroms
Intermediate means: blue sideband 30.4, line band 29.1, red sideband 33.4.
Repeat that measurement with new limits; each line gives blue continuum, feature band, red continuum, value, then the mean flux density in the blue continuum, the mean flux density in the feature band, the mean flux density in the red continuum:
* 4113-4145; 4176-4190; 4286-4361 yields 0.0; 30.2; 30.1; 29.6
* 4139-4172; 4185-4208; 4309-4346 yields -0.4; 30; 30.5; 29.8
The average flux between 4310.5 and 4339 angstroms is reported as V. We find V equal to 30.1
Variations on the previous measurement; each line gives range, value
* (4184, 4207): 30.5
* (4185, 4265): 30.5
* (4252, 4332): 29.6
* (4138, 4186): 29.7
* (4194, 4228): 29.8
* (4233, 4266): 31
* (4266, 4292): 31.5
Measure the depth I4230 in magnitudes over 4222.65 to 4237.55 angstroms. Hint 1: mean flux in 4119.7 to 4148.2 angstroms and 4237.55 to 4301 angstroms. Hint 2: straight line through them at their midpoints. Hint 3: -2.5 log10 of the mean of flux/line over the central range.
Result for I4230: 0.046 mag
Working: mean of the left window 30.1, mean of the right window 30.8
